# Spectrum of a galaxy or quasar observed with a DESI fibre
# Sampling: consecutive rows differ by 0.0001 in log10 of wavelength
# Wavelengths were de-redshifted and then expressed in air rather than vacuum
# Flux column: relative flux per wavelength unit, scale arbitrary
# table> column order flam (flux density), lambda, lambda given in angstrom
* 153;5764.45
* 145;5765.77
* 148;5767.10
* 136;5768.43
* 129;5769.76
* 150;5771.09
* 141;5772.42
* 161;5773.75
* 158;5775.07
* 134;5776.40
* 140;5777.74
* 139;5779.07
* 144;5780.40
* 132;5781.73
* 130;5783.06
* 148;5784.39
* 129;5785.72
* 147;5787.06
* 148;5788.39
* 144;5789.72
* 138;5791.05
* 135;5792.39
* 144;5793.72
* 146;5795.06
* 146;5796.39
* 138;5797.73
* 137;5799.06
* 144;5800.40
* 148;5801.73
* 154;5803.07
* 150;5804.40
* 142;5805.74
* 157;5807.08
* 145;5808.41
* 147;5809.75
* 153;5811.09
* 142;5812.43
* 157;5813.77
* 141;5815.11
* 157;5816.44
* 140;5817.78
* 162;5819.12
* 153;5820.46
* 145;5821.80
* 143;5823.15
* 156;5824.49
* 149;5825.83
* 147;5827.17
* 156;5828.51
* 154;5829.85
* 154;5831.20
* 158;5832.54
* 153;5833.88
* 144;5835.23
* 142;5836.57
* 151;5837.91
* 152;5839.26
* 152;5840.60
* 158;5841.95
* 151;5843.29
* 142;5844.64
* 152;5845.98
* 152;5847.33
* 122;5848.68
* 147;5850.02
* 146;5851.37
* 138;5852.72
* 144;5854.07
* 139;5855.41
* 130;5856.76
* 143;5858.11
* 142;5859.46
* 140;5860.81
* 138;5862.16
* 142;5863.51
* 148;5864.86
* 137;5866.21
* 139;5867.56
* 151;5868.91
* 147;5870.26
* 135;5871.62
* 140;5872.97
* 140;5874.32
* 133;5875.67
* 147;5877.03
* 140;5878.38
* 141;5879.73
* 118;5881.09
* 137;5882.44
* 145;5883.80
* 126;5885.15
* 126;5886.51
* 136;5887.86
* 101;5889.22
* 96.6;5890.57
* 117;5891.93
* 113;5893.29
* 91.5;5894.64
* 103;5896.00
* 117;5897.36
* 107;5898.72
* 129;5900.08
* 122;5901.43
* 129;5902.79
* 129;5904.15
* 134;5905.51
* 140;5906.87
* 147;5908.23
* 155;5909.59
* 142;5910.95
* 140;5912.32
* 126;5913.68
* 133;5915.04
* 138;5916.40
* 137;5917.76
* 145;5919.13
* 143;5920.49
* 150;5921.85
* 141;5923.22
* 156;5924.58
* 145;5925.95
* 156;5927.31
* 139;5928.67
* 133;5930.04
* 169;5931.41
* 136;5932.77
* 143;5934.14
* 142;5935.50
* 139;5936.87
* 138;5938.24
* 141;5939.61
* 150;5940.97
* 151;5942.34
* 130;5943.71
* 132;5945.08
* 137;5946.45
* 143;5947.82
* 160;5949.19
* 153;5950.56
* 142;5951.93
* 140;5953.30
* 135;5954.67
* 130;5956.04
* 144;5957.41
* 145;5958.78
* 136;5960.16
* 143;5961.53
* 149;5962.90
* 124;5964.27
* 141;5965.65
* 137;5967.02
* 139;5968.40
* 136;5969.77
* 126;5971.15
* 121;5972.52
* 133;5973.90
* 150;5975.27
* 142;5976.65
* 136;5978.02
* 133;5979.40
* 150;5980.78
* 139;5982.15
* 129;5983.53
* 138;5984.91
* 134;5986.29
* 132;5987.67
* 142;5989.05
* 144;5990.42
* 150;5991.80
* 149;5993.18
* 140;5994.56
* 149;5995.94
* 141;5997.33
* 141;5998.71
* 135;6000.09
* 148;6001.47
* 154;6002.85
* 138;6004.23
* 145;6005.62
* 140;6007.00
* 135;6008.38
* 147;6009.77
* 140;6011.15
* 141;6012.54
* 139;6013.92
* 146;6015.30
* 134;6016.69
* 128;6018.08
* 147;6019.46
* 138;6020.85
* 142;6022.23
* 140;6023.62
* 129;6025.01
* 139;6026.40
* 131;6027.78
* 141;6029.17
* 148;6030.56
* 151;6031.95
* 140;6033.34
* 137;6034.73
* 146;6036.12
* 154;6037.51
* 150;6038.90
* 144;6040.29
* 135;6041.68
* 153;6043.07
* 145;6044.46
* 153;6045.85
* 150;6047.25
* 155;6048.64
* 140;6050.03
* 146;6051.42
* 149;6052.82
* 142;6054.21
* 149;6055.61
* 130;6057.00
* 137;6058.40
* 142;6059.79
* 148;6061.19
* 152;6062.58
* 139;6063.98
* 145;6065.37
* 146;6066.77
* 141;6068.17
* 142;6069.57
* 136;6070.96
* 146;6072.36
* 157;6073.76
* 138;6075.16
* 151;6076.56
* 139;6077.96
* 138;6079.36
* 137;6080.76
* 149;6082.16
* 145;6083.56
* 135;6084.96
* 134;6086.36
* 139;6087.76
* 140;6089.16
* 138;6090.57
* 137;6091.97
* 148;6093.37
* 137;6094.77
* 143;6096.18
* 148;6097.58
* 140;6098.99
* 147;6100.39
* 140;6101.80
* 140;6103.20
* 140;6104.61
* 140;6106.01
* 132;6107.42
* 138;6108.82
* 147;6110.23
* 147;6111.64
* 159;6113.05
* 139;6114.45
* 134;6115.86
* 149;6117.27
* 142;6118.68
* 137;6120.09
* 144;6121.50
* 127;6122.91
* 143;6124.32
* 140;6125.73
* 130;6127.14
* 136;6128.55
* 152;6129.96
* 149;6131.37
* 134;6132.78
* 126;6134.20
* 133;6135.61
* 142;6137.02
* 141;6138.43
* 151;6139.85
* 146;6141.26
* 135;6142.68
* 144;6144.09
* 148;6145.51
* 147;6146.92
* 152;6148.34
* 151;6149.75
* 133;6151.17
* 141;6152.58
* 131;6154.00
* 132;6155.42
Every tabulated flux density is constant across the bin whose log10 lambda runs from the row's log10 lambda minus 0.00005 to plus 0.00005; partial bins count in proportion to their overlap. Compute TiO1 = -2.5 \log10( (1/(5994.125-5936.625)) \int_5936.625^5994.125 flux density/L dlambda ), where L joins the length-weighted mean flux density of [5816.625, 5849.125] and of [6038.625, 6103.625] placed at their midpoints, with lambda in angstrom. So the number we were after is 0.05 mag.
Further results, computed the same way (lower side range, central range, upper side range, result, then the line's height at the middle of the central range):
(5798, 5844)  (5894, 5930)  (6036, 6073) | 0.10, 148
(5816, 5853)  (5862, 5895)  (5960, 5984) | 0.11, 145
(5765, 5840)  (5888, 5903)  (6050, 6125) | 0.28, 145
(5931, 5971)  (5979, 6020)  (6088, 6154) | 0.00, 141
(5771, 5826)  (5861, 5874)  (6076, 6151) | 0.02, 145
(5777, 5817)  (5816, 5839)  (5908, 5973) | -0.05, 143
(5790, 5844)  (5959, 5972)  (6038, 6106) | 0.07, 145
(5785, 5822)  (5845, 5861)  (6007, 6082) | 0.03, 145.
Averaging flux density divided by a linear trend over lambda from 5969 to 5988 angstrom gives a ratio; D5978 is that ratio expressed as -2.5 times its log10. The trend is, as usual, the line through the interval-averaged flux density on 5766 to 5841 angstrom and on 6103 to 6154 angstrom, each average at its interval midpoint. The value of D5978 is 0.06 mag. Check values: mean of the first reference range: 146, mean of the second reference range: 141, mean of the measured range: 136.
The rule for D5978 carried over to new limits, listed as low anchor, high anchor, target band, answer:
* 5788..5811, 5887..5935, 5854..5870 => -0.024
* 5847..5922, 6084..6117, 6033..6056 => -0.055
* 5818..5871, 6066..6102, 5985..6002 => 0.014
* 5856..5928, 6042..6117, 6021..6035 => 0.006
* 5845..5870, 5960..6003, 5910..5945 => -0.016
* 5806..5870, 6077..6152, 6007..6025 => 0.030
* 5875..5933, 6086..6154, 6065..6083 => -0.031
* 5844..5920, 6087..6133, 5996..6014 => -0.034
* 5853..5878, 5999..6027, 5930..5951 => -0.025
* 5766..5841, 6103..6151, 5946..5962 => 0.012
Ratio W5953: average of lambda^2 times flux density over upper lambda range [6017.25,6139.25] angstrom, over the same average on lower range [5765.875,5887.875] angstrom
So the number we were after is 1.07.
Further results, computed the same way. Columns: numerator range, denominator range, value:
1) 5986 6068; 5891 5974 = 1.08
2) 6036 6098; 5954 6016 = 1.06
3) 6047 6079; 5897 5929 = 1.10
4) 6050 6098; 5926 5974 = 1.06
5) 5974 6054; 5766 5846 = 1.04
